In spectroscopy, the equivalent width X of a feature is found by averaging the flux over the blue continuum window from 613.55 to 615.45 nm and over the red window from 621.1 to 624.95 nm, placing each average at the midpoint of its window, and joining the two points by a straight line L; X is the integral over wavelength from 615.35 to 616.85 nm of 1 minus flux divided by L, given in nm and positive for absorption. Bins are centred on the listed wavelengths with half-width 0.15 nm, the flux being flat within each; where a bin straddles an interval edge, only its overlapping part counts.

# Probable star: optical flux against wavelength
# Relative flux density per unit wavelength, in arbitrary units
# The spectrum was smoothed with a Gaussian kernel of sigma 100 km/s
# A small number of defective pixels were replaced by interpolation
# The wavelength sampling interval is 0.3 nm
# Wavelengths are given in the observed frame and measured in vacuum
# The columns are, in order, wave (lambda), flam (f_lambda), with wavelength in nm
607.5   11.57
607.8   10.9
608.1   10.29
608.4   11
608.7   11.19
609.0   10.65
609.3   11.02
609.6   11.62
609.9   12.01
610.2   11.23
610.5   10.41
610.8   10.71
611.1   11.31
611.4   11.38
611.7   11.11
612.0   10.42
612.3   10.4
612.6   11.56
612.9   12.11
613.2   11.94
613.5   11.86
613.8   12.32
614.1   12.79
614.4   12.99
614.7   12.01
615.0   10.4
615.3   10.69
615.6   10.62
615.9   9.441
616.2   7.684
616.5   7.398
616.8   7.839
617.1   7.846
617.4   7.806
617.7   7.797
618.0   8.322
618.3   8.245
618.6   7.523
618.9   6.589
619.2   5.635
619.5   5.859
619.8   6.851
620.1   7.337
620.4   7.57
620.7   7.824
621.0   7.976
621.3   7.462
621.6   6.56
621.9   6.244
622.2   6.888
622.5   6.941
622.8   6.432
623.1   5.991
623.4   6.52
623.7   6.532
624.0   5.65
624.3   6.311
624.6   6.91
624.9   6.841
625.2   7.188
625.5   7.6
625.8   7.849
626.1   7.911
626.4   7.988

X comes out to 0.29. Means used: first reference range 11.9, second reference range 6.57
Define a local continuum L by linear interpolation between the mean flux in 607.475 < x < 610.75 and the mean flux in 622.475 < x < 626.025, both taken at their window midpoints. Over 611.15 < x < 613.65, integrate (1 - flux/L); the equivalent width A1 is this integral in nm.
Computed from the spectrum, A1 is -0.31 nm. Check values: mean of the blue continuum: 11.1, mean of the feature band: 11.3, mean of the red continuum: 6.75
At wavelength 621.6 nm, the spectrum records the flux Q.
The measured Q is 6.56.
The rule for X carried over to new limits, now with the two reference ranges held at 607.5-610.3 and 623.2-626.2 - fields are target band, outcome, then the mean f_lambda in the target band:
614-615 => -0.27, 12.3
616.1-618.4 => 0.26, 7.86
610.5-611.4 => -0.03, 11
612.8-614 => -0.26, 12.1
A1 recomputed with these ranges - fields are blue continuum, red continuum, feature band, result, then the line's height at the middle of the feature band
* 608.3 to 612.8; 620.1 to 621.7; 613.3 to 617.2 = -0.35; 9.45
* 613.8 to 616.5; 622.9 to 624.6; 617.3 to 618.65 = 0.19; 9.26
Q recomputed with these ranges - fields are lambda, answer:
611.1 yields 11.31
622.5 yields 6.941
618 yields 8.322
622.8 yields 6.432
